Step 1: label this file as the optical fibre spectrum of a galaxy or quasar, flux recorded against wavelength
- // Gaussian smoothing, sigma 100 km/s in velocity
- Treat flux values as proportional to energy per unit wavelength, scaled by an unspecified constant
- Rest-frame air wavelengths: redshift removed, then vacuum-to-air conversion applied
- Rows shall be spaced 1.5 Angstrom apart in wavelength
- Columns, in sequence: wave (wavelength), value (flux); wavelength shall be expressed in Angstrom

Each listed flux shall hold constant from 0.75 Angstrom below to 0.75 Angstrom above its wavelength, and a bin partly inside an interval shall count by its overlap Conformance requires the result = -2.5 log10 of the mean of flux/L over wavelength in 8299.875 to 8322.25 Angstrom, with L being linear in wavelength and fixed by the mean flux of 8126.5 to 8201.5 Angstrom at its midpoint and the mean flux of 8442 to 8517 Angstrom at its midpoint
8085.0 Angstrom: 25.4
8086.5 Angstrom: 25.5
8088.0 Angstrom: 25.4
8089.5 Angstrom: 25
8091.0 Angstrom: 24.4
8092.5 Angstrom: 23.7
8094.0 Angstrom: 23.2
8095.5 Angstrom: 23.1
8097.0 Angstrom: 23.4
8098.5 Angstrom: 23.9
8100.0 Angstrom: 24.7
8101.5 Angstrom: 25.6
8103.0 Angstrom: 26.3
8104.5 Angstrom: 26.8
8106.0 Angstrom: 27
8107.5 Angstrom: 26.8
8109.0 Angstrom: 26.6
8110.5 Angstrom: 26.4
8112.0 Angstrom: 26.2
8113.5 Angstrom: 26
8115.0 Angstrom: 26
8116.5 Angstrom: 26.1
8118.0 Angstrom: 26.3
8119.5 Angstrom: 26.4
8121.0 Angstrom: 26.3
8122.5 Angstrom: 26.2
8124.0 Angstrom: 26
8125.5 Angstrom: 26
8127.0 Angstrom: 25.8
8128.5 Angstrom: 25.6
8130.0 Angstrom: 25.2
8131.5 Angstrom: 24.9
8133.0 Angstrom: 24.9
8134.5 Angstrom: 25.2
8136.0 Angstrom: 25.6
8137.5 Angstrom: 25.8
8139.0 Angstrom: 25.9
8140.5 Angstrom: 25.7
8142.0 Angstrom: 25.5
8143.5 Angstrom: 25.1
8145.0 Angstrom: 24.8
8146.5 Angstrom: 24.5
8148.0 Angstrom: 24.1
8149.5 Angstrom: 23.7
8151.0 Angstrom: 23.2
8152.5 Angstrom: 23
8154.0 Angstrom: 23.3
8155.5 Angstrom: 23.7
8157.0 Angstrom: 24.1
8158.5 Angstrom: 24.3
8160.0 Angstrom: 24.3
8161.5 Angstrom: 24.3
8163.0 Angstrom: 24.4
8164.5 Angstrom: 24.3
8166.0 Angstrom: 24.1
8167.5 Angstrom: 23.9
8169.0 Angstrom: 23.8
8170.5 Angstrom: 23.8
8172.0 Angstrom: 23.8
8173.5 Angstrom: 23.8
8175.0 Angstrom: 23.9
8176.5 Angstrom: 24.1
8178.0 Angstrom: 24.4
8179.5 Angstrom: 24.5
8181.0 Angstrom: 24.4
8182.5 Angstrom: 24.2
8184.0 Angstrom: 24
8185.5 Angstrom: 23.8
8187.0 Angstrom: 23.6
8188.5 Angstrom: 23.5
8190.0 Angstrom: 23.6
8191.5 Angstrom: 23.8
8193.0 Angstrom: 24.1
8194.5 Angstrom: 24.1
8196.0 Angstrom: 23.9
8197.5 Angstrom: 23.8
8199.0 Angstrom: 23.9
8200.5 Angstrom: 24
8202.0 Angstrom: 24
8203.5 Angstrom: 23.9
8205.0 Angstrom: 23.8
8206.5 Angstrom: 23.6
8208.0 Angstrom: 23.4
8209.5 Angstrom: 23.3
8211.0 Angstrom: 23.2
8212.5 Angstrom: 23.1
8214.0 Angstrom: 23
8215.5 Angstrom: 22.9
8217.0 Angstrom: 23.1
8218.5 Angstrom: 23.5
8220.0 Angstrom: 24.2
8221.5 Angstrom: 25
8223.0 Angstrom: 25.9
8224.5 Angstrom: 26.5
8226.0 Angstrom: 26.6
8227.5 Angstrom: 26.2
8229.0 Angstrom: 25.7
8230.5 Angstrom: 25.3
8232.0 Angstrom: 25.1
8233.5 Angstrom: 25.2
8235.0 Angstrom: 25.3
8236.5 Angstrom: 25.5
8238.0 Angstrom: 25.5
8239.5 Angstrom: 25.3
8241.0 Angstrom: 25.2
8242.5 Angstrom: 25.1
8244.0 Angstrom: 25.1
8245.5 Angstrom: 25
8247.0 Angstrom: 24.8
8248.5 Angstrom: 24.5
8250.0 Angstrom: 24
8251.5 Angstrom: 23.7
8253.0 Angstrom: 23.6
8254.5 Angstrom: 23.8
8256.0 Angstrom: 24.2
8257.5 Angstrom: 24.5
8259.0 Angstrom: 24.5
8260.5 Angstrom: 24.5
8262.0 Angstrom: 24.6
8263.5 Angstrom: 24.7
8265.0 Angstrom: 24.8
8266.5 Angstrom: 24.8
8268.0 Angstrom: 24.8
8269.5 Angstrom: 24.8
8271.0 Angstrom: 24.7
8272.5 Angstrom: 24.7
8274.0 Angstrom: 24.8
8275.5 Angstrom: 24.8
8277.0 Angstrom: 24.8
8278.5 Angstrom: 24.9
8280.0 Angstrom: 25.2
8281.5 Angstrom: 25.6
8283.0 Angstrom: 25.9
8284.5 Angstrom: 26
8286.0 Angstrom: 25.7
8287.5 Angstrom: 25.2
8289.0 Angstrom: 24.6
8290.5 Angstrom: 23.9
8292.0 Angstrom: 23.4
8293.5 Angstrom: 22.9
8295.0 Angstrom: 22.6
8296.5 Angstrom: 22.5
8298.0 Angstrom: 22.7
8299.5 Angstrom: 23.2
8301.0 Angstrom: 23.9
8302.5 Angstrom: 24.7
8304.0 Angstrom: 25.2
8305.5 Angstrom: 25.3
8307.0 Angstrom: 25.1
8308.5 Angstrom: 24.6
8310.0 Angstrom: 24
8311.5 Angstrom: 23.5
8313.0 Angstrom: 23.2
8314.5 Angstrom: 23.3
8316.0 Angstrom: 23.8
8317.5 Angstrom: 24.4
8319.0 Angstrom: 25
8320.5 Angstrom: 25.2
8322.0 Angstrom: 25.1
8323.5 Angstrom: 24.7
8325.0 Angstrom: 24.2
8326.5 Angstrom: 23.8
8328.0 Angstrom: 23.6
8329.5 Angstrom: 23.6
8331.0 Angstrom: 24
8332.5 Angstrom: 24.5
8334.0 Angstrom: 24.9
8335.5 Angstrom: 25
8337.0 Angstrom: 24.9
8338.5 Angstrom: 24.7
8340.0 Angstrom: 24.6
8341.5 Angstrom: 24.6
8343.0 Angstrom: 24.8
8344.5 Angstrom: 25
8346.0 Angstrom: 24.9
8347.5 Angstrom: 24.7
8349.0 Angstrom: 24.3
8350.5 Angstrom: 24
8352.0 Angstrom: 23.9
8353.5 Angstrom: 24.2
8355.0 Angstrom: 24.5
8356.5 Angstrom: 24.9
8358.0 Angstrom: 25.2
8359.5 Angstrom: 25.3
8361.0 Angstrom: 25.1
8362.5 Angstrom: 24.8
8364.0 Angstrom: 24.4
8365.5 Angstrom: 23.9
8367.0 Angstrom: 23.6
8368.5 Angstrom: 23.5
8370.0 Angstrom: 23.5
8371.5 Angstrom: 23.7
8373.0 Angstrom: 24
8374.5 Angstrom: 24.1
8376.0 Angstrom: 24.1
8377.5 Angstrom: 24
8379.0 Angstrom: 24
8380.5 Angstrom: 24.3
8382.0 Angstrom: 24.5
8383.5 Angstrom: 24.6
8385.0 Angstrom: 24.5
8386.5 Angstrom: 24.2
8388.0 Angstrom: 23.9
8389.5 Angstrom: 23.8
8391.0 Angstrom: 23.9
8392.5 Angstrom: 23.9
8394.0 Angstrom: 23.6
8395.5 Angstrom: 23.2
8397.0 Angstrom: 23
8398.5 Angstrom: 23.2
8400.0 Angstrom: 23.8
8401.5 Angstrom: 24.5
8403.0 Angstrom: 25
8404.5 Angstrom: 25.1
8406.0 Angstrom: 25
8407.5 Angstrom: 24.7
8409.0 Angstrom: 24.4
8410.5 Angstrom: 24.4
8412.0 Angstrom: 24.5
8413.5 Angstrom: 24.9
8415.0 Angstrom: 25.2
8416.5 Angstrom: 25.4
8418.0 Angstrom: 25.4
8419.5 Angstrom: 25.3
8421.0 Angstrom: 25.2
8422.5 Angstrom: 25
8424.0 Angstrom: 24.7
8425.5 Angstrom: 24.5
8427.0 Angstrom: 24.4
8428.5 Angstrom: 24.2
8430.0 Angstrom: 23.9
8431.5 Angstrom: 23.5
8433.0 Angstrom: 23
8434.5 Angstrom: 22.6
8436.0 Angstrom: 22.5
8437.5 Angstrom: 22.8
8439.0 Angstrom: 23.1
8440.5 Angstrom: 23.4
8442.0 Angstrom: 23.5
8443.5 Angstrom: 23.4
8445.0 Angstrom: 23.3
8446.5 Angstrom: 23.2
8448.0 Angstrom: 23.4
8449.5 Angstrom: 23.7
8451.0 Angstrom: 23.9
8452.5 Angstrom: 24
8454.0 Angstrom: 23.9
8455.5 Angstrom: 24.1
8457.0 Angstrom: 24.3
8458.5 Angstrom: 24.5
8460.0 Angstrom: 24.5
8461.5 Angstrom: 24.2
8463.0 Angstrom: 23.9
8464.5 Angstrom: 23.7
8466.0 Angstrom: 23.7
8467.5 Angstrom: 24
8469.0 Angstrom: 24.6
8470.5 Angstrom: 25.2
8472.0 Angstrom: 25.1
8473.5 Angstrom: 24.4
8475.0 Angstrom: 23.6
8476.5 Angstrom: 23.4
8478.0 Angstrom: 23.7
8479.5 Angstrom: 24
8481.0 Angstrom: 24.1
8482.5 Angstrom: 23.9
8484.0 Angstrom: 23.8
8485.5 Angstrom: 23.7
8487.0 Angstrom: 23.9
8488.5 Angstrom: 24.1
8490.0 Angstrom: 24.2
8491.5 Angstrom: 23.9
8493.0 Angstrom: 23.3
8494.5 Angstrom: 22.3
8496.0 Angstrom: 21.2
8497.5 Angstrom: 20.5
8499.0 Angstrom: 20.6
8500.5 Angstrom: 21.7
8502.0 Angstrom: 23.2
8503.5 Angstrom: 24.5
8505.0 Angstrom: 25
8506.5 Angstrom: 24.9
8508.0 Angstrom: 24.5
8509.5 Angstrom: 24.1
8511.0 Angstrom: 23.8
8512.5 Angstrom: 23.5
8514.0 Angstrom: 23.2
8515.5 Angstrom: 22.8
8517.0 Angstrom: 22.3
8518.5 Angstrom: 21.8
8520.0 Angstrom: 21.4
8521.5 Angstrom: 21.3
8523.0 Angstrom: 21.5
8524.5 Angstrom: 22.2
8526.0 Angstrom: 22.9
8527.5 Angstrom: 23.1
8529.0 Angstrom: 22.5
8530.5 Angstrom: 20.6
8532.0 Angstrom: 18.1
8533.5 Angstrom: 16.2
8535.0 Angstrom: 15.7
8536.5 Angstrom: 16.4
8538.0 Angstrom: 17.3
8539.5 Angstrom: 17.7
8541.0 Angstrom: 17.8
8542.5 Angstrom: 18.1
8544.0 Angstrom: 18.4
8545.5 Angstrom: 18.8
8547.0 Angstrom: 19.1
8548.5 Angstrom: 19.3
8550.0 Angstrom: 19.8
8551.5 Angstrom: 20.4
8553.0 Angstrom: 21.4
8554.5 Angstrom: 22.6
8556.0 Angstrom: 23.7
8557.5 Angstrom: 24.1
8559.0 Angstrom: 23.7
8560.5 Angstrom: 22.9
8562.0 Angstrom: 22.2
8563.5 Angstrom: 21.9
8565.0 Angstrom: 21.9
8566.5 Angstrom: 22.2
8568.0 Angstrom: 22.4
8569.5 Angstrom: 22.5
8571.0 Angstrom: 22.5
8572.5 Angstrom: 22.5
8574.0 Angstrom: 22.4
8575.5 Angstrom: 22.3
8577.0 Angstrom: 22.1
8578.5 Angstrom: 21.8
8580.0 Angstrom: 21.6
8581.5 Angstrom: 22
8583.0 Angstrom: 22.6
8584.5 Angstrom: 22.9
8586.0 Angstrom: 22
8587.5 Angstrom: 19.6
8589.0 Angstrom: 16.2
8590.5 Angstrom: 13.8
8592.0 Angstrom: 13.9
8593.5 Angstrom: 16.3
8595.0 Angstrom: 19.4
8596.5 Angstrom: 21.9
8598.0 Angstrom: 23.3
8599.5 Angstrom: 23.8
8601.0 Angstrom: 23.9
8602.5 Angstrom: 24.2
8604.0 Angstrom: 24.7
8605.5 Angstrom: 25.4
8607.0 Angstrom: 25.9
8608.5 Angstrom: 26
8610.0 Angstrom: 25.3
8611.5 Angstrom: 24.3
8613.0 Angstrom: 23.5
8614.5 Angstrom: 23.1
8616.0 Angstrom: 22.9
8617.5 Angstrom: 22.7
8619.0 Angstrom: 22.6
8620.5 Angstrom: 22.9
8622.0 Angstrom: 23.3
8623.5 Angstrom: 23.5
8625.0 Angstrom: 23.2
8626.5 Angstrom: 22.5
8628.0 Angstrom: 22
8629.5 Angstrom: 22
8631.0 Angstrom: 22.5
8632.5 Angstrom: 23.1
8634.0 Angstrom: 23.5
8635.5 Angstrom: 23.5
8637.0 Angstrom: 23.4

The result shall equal -0.02 mag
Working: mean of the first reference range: 24.3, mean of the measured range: 24.4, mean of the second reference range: 23.7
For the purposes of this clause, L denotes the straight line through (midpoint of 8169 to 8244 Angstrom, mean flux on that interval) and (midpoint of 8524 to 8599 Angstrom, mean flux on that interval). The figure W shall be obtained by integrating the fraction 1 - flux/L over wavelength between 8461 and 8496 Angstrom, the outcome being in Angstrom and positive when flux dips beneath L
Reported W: -4.07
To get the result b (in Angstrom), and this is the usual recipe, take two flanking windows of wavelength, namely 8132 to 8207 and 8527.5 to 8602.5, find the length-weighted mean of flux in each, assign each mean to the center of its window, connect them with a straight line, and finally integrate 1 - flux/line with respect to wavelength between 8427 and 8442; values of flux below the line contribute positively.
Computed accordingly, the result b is -1.1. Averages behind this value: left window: 24.2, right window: 20.6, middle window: 23.3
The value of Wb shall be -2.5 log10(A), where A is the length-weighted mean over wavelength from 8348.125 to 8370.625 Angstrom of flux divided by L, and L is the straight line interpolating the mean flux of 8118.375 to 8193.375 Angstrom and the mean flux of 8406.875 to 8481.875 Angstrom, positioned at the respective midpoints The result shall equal -0.01 mag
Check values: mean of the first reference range 24.6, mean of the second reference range 24.1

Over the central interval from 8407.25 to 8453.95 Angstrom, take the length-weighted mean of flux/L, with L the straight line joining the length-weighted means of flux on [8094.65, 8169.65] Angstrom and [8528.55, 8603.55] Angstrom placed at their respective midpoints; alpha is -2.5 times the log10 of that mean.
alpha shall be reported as -0.10 mag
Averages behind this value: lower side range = 25.1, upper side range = 20.6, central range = 24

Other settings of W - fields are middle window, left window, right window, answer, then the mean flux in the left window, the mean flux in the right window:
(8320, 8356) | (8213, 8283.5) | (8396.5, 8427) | 0.4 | 24.8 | 24.7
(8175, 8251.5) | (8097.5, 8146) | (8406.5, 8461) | 2.7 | 25.8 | 24.1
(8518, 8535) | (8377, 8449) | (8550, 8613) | 1.4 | 24.1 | 22.1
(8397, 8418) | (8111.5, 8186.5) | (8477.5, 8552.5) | -1.9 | 24.8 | 21.6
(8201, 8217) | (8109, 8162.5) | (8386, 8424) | 1.0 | 25.2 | 24.4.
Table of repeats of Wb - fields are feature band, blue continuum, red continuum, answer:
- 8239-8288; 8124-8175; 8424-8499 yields -0.03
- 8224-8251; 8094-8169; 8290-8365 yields -0.03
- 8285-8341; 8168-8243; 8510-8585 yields -0.04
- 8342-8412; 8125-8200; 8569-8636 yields -0.04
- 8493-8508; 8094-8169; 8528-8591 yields -0.08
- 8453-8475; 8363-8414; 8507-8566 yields -0.08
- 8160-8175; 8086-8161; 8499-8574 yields 0.03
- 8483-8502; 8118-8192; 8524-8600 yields -0.08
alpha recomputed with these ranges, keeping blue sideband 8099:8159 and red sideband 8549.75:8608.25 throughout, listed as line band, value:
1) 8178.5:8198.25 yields 0.04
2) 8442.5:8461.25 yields -0.05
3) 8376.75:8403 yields -0.03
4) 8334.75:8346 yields -0.05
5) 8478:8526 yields -0.03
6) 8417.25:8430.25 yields -0.08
